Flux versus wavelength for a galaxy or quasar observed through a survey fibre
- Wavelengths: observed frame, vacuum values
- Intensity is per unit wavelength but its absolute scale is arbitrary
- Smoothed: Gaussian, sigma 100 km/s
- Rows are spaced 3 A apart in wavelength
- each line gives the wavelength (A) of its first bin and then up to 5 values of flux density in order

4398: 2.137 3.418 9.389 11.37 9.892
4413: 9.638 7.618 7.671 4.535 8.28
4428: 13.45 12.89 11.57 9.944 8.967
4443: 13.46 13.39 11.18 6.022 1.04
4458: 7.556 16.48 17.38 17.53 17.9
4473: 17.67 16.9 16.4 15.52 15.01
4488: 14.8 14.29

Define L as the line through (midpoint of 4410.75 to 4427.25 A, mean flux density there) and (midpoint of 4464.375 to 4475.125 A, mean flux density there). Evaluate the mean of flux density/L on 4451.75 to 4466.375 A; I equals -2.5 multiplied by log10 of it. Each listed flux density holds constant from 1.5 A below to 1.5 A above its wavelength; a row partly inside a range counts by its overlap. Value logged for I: 0.459 mag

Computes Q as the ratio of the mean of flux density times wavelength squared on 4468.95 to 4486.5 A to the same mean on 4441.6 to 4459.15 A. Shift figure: 1.91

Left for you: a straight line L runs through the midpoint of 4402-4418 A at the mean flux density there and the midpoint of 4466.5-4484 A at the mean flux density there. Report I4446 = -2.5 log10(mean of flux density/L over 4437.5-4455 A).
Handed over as 0.345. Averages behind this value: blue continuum 9.33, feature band 9.75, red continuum 16.9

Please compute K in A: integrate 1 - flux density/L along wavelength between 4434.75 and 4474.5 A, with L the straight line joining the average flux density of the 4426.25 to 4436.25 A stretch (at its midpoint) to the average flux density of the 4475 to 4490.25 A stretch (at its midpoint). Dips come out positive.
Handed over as 5.0 A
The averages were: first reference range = 12.3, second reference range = 15.6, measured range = 12.2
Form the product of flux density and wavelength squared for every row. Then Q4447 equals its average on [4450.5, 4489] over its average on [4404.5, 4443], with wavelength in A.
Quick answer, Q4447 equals 1.44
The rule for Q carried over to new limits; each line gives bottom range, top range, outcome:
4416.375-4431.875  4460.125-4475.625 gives 1.95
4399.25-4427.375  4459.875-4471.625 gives 2.19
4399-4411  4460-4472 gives 2.18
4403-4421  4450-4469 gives 1.25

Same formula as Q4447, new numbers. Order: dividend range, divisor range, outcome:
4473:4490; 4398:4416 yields 2.02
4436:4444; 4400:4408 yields 1.33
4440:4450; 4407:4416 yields 1.28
